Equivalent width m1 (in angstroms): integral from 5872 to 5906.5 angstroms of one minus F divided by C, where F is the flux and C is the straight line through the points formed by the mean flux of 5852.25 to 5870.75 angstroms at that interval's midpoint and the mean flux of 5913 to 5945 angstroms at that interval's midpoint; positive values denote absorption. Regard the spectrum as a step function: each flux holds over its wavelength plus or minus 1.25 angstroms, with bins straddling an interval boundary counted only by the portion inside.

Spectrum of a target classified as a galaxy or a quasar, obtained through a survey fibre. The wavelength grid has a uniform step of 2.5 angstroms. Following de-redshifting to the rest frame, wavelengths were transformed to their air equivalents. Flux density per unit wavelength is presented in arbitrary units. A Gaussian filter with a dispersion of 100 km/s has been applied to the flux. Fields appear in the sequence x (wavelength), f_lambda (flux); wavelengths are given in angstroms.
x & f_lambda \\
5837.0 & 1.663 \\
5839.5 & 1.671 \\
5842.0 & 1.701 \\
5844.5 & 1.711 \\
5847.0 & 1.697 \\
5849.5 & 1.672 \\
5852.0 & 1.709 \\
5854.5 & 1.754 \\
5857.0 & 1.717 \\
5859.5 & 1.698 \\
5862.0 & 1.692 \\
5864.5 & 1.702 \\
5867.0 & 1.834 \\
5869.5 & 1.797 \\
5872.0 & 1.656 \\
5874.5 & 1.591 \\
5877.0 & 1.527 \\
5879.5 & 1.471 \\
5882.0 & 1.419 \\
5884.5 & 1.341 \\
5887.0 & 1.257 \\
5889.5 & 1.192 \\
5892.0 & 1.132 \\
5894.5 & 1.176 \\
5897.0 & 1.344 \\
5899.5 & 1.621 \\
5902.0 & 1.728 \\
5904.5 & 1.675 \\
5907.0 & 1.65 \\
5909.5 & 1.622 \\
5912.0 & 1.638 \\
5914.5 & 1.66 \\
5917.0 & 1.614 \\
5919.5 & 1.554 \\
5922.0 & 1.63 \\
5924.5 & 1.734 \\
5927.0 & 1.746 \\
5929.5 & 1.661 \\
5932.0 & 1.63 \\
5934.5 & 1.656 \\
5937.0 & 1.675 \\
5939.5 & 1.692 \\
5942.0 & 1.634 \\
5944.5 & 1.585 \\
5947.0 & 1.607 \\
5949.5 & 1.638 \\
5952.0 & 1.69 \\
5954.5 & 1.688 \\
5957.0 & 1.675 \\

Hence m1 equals 5.5 angstroms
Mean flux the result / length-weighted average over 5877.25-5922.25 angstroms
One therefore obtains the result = 1.48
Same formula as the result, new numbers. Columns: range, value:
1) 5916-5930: 1.66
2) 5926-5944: 1.67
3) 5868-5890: 1.49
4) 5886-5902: 1.32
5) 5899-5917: 1.65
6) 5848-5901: 1.54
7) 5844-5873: 1.72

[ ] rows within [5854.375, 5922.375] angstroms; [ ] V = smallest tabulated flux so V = 1.132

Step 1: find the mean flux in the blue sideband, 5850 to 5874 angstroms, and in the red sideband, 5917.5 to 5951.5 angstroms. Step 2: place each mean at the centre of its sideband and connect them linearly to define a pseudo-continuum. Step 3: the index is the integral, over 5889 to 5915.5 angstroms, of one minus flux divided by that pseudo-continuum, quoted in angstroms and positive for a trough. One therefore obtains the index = 2.8 angstroms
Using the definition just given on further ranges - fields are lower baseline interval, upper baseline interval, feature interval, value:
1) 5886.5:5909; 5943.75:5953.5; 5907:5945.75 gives -2.63 angstroms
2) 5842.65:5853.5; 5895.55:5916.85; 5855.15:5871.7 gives -0.59 angstroms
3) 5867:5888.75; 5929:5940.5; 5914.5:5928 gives -0.22 angstroms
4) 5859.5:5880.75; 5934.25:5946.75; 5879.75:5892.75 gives 2.89 angstroms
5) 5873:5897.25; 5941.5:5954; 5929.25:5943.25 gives -0.68 angstroms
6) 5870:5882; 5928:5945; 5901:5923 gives -0.35 angstroms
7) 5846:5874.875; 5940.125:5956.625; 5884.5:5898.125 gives 3.70 angstroms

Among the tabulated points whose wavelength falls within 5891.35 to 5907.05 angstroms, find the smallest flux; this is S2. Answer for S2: 1.132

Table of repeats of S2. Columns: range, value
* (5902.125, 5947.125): 1.554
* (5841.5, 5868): 1.672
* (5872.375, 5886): 1.341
